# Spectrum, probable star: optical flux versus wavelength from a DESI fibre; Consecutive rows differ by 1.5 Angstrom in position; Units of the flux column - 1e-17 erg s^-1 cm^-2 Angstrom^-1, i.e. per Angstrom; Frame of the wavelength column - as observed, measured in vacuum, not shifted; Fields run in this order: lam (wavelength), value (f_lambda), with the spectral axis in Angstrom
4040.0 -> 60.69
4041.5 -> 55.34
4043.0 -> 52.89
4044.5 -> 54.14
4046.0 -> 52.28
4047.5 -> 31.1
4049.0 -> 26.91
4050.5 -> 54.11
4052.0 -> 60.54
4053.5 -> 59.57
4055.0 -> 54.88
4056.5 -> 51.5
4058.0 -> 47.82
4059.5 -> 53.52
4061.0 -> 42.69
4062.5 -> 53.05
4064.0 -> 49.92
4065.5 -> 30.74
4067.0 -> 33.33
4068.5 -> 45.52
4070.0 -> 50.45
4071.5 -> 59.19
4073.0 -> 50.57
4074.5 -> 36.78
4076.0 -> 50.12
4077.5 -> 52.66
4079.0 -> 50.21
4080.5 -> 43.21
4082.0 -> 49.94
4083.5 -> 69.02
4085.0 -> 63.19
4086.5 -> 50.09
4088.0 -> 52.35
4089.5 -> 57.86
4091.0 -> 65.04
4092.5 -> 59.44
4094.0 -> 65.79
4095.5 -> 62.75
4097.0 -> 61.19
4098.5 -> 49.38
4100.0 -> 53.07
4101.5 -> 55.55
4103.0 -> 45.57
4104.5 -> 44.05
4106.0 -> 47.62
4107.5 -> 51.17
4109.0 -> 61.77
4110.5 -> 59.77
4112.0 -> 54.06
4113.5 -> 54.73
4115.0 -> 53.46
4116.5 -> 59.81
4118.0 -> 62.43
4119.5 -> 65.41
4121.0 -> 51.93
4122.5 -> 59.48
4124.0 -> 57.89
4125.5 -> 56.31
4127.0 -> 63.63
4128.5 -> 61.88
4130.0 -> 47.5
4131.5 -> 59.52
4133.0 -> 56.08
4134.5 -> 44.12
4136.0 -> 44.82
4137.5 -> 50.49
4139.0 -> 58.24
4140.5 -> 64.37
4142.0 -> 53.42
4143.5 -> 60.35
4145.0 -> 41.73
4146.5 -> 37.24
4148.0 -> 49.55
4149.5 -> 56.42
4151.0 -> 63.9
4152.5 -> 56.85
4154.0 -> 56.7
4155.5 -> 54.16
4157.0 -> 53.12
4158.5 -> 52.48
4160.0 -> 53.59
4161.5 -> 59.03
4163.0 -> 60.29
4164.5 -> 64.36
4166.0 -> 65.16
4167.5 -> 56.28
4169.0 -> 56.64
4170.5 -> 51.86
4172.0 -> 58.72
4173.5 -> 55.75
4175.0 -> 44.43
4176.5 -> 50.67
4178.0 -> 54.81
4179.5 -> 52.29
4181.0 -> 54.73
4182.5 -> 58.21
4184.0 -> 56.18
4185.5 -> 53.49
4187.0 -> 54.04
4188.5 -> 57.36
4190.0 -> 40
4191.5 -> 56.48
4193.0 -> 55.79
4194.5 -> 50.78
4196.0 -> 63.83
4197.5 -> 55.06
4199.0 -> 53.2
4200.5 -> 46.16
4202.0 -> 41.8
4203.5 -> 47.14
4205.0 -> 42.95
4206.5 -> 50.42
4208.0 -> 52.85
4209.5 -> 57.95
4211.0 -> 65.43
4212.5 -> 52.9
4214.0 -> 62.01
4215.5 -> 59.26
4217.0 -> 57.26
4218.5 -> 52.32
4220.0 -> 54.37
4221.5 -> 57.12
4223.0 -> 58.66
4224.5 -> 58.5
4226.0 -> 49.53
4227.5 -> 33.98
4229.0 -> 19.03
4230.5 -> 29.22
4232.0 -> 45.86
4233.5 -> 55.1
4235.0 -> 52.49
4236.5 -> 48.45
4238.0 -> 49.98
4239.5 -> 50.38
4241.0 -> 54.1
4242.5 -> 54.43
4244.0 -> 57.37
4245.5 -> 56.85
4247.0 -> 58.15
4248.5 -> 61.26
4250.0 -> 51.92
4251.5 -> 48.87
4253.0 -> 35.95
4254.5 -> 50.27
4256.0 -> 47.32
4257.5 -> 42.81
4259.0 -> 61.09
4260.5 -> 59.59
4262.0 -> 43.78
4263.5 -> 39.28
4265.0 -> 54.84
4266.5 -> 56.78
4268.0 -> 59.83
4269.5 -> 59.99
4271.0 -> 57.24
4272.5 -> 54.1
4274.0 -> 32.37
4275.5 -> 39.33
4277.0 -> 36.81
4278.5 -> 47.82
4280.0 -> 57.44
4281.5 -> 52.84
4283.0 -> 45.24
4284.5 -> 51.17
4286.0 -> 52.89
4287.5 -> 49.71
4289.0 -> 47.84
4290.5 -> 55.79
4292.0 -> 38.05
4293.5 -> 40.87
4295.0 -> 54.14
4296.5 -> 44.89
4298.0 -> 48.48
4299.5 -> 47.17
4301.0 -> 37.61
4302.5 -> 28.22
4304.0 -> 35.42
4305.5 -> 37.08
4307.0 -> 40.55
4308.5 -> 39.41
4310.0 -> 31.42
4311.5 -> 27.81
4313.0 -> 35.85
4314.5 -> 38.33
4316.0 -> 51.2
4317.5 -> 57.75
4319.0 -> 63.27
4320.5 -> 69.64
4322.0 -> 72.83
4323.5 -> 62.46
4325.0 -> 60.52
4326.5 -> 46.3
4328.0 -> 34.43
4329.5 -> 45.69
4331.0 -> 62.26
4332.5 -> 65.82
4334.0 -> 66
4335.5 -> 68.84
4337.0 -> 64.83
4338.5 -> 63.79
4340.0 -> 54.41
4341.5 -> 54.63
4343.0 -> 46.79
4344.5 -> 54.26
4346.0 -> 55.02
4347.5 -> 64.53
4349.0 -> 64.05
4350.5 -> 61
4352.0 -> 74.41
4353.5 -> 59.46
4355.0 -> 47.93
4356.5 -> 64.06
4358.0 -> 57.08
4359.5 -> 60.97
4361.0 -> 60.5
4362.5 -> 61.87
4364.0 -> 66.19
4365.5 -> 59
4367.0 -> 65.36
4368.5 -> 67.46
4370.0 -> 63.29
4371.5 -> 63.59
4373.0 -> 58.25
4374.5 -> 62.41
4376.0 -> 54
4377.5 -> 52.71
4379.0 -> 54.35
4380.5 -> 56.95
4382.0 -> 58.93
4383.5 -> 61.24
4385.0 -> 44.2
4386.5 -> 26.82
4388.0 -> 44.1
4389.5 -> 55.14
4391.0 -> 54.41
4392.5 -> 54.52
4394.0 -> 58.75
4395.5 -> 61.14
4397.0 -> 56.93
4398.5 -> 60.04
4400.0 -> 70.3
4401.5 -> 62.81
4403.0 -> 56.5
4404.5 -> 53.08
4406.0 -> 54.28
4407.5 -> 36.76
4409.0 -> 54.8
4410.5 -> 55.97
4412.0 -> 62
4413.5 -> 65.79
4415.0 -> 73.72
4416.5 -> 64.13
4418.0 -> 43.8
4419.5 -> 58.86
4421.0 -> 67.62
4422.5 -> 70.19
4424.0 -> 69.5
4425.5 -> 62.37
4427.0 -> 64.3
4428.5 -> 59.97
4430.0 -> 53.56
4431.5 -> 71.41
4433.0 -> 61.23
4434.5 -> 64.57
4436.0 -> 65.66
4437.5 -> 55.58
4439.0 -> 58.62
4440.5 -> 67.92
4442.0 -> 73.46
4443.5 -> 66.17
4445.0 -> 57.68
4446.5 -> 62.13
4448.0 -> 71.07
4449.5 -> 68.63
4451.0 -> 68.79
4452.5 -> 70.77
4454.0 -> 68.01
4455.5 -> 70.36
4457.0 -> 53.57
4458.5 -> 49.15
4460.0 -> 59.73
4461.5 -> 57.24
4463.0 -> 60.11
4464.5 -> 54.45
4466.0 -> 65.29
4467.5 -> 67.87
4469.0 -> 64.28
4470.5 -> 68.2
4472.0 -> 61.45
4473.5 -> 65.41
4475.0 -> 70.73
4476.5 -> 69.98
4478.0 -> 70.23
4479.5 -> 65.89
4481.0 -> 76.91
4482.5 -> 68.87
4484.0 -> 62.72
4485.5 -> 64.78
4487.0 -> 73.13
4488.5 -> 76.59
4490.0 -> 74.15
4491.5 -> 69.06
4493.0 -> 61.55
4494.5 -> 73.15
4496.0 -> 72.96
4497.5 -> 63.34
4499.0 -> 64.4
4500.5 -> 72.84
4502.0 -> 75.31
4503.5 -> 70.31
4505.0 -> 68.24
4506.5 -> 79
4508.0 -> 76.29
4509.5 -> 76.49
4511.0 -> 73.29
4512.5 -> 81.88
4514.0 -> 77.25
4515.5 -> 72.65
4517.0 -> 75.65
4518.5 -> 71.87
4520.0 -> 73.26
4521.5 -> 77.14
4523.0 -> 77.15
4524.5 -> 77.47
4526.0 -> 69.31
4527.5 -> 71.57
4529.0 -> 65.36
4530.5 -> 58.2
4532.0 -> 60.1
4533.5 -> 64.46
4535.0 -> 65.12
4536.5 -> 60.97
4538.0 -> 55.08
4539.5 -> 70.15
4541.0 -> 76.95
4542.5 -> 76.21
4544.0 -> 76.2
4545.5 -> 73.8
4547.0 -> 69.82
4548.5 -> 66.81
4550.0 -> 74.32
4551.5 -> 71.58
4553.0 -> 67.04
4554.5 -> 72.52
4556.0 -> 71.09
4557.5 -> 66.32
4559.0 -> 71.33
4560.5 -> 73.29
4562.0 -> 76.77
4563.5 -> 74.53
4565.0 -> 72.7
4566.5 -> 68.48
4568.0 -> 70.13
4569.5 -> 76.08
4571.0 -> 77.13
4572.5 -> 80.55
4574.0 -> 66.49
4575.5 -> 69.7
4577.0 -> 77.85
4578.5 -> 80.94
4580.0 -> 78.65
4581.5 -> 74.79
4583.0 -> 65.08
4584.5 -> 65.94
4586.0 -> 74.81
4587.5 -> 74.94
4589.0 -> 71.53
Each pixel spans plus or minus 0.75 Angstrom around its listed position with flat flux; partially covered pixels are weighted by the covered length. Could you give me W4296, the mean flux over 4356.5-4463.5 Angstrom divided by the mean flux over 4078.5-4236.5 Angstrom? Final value 1.1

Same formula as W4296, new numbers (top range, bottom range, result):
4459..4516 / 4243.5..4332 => 1.41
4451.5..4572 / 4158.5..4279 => 1.33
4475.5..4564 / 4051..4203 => 1.32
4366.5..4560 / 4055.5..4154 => 1.21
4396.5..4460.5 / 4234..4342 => 1.23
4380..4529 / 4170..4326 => 1.29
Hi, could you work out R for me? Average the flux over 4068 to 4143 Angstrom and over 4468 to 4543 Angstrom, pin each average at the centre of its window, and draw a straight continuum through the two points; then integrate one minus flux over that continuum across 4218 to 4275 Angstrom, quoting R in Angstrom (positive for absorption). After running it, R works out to 9.4 Angstrom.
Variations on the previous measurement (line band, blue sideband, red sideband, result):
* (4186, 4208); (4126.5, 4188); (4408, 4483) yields 1.91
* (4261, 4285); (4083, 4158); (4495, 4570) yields 4.70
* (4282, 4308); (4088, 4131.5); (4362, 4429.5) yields 6.00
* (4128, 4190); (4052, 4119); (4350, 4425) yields -0.14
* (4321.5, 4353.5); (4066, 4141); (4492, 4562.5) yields 2.24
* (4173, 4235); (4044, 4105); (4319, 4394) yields 3.15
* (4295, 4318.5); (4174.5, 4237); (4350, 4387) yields 6.38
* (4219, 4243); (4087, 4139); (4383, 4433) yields 3.58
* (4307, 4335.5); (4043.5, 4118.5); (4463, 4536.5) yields 4.74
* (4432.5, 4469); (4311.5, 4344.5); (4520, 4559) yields 0.25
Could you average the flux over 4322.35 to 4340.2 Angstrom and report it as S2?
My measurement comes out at 58.4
